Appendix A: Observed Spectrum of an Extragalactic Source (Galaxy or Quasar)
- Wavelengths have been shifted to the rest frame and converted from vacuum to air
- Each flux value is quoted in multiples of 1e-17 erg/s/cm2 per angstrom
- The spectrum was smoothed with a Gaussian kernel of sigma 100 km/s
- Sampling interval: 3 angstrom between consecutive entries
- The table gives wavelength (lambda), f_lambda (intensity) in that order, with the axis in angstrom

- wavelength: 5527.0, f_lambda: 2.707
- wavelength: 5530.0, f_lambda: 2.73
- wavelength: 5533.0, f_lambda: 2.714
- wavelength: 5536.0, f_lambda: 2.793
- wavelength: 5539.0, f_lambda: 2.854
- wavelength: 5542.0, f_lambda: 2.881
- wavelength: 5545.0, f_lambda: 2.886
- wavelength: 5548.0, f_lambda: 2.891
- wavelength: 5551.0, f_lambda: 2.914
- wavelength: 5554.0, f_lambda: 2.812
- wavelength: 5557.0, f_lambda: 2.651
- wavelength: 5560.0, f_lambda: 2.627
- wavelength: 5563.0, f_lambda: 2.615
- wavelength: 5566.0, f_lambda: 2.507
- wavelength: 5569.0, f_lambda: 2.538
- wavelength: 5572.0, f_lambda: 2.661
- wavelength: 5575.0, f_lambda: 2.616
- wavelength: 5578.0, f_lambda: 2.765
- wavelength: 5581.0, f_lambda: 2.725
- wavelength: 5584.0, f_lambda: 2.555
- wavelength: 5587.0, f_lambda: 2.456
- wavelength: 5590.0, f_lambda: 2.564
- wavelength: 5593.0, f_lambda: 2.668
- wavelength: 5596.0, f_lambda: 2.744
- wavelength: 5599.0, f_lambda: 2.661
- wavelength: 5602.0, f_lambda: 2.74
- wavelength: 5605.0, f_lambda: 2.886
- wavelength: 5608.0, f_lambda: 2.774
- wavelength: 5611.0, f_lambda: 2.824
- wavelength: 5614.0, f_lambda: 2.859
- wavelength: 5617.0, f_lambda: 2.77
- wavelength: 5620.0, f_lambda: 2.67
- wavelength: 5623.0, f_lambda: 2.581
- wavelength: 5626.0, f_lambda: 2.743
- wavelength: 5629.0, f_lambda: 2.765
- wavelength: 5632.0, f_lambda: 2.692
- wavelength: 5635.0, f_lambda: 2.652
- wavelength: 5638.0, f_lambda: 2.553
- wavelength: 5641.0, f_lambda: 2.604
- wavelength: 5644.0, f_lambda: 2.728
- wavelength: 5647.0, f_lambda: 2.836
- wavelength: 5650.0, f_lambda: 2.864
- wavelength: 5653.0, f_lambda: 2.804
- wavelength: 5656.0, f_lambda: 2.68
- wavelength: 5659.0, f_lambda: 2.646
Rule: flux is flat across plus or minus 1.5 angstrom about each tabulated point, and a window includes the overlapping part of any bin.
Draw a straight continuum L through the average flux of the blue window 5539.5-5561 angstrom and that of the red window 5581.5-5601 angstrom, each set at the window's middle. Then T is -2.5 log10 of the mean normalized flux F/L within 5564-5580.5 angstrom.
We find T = 0.03 mag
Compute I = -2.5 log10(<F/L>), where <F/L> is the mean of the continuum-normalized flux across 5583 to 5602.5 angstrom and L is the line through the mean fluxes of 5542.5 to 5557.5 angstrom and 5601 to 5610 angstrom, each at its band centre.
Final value 0.08 mag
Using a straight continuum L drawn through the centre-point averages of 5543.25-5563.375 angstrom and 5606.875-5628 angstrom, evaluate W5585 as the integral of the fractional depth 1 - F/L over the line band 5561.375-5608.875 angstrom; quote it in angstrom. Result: 1.9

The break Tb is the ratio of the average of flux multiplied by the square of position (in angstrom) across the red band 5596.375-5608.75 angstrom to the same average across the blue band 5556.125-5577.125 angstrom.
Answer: 1.07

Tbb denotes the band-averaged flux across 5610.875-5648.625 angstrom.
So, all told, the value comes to 2.71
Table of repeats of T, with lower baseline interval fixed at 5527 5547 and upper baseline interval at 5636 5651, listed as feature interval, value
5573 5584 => 0.035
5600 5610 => -0.020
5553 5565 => 0.048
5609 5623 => -0.010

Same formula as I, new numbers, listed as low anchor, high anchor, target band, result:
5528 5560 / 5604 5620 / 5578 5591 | 0.083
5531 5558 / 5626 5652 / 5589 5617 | 0.002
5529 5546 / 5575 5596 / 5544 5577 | 0.010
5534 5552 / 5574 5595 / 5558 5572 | 0.062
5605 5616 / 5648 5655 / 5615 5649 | 0.051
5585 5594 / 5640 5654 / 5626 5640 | 0.019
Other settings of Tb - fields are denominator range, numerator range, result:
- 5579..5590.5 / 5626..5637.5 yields 1.06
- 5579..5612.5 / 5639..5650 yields 1.03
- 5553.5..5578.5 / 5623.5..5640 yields 1.04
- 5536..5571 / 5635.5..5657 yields 1.03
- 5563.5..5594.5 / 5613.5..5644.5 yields 1.05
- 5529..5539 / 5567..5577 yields 0.96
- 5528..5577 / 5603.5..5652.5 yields 1.03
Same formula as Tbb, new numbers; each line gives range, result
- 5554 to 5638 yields 2.68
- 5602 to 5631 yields 2.76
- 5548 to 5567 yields 2.71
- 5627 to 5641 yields 2.66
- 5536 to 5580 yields 2.73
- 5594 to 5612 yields 2.77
